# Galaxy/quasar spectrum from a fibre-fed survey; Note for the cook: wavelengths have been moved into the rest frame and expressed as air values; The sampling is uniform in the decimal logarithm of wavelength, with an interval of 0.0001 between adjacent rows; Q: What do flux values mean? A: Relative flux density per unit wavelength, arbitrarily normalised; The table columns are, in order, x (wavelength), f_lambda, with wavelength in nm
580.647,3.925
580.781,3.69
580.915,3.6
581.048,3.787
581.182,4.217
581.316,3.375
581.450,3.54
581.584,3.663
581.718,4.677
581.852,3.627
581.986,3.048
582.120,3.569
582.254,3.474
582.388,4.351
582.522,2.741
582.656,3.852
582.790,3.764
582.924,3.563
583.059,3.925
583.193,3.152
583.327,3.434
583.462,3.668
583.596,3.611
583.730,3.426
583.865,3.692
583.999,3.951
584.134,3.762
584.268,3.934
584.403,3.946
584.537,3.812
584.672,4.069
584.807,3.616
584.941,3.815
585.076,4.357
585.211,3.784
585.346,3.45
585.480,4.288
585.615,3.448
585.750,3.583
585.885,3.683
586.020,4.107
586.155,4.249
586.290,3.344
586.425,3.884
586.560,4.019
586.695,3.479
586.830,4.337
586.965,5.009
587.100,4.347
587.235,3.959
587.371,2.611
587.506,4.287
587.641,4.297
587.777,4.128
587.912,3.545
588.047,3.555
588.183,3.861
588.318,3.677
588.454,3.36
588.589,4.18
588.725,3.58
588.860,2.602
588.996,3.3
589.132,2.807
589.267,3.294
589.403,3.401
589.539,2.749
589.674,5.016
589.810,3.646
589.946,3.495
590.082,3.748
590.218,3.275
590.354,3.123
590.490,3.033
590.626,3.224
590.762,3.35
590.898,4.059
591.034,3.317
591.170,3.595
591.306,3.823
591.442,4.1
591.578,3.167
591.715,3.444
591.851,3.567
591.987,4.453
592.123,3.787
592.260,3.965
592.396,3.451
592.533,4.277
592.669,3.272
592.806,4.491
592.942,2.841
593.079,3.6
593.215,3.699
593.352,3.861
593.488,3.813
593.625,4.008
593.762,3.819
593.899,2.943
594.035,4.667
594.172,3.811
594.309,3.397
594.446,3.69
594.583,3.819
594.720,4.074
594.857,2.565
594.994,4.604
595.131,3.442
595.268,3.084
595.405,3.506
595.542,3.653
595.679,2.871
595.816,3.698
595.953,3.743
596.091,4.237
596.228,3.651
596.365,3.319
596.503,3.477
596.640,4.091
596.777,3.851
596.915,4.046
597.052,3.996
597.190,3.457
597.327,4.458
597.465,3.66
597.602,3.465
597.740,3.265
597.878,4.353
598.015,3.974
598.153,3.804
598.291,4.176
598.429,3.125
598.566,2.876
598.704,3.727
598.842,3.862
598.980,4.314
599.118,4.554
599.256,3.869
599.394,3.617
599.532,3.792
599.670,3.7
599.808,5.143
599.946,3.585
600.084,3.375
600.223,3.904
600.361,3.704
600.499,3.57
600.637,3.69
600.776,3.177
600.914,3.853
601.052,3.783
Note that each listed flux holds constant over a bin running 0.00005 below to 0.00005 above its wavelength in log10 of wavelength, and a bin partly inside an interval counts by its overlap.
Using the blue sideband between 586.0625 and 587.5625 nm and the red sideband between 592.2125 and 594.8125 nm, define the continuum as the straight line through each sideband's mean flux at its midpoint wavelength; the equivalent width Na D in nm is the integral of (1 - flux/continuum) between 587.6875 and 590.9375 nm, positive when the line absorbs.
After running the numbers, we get 0.32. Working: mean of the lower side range 3.96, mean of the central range 3.5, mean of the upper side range 3.75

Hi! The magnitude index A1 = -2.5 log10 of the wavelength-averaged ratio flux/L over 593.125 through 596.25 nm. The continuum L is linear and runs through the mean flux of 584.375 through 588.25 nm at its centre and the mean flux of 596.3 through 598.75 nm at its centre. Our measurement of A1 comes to 0.03 mag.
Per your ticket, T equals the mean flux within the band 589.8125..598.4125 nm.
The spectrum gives 3.68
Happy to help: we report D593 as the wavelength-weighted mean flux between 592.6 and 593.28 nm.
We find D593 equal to 3.58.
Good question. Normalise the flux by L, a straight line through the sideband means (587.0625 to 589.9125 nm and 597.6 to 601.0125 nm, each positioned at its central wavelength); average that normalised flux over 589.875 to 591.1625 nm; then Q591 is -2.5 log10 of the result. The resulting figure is 0.07 mag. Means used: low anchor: 3.62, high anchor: 3.79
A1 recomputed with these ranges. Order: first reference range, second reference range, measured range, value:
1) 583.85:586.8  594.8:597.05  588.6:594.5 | 0.03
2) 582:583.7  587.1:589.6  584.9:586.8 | -0.08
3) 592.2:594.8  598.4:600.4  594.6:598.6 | 0.03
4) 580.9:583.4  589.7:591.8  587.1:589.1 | -0.02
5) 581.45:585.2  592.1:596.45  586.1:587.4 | -0.07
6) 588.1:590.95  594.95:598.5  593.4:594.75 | -0.05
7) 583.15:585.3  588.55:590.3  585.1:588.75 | -0.08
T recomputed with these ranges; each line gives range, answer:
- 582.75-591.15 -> 3.69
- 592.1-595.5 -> 3.7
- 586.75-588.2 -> 3.99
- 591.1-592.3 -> 3.76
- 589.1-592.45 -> 3.56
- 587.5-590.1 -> 3.61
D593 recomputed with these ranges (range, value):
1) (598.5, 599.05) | 3.7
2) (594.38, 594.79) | 3.86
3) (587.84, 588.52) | 3.6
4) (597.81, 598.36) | 4.08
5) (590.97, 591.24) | 3.46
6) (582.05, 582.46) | 3.78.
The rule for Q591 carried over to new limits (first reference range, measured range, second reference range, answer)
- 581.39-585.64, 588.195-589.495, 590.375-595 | 0.10 mag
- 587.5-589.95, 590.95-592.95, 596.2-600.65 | -0.02 mag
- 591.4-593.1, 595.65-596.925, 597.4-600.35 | 0.02 mag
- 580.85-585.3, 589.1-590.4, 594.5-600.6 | 0.08 mag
